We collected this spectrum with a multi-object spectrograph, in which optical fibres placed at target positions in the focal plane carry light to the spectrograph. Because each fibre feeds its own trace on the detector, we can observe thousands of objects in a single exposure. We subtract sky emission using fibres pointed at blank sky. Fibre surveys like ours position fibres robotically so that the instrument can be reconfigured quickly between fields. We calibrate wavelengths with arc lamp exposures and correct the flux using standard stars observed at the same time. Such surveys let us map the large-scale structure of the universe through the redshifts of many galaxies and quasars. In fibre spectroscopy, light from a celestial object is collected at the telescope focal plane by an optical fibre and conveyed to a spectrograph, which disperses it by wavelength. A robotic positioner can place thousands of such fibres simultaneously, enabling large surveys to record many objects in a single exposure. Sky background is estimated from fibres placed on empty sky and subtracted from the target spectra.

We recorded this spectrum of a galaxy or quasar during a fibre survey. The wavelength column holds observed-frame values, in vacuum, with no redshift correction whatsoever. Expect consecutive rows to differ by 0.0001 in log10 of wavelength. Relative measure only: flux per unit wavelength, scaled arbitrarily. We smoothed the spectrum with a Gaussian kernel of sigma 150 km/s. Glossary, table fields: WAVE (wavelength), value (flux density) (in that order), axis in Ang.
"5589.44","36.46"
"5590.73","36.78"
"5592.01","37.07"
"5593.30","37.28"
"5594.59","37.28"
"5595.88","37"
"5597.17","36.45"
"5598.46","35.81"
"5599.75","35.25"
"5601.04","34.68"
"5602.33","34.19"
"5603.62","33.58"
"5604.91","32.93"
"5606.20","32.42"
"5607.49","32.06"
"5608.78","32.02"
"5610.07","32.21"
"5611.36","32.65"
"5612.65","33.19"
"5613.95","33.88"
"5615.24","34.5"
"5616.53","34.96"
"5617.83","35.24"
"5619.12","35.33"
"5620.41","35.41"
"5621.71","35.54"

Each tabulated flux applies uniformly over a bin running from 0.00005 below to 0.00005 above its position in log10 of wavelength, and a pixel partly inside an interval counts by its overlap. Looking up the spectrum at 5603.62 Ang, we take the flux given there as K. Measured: 33.58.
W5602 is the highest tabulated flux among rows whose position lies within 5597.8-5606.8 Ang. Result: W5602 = 35.81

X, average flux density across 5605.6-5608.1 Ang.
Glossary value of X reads 32.3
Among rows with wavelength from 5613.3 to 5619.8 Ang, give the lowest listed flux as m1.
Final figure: 33.88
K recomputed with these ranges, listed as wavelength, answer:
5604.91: 32.93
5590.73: 36.78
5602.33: 34.19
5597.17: 36.45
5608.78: 32.02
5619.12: 35.33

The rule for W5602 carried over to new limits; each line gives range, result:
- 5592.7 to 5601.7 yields 37.28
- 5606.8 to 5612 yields 32.65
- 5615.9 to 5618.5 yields 35.24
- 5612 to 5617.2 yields 34.96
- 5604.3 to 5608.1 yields 32.93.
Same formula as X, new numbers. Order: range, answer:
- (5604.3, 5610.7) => 32.3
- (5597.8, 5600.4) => 35.5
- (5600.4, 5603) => 34.4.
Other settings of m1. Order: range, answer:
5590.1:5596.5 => 36.78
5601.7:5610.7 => 32.02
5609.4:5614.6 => 32.21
